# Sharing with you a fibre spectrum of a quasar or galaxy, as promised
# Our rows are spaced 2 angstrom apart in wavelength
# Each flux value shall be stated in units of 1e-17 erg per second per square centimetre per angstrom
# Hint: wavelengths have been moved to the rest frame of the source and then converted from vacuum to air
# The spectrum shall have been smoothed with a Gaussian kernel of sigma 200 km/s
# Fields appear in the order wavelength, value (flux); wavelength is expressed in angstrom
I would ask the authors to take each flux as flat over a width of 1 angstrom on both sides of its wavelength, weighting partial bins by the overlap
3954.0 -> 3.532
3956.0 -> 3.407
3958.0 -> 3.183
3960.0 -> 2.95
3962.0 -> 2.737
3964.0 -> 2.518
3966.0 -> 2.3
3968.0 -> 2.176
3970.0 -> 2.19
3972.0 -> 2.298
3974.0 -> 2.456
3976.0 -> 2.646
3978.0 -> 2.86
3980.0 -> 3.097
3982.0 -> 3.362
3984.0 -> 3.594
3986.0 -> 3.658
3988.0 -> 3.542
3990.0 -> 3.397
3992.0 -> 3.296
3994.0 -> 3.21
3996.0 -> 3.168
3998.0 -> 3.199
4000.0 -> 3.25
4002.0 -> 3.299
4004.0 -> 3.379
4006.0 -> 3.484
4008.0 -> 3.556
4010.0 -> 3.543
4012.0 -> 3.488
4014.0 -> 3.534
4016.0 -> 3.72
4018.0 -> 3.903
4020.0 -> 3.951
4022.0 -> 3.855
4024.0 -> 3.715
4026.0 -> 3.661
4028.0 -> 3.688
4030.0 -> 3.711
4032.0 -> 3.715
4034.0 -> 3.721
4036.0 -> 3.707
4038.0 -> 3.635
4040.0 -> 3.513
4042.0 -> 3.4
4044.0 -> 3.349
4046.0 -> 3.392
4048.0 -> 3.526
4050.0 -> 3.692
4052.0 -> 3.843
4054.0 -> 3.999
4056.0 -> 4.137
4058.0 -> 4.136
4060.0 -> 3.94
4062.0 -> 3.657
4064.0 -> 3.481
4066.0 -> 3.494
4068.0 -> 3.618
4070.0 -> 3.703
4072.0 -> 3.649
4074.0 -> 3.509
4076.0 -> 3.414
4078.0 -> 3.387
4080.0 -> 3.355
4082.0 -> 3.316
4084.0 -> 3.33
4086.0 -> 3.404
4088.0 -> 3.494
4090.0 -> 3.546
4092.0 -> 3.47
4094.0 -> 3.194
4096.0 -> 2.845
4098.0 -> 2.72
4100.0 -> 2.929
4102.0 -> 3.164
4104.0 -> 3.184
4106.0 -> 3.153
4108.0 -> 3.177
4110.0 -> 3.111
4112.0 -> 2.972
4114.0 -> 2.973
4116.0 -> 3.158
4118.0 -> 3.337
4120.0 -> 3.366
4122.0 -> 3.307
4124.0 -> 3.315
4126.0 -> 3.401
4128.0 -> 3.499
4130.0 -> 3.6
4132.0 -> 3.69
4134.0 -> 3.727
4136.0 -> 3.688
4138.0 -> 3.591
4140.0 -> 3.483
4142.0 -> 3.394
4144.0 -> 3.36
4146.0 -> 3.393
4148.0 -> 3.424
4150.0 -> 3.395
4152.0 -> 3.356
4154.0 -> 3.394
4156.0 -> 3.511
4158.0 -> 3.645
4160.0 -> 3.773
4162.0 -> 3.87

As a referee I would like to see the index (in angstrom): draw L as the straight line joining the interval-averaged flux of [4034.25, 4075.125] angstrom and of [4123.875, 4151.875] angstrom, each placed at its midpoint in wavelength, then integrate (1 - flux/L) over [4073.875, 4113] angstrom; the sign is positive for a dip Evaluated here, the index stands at 4.0 angstrom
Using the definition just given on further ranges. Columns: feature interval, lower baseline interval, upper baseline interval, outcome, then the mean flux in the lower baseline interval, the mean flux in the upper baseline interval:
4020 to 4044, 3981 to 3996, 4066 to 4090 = -1.5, 3.42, 3.47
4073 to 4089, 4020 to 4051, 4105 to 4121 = -0.2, 3.63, 3.16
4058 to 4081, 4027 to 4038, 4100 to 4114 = -1.2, 3.7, 3.1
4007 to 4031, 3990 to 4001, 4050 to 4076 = -1.9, 3.24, 3.75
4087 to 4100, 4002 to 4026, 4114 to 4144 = 1.2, 3.63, 3.45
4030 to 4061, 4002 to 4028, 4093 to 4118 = -2.5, 3.64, 3.06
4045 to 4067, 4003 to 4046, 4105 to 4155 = -1.3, 3.62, 3.37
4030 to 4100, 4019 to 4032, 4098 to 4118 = -1.9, 3.76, 3.08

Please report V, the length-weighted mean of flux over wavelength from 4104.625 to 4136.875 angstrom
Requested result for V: 3.34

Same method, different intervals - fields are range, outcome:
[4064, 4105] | 3.34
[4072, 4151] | 3.33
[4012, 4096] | 3.61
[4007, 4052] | 3.64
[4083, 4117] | 3.17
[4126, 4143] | 3.57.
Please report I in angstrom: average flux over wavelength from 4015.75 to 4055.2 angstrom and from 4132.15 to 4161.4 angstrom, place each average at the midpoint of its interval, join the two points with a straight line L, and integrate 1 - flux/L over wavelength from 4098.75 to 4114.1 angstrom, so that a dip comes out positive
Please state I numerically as 2.13 angstrom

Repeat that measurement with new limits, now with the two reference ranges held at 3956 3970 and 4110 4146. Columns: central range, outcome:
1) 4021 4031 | -2.7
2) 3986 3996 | -2.1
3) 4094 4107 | 1.0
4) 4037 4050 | -2.0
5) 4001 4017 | -3.5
